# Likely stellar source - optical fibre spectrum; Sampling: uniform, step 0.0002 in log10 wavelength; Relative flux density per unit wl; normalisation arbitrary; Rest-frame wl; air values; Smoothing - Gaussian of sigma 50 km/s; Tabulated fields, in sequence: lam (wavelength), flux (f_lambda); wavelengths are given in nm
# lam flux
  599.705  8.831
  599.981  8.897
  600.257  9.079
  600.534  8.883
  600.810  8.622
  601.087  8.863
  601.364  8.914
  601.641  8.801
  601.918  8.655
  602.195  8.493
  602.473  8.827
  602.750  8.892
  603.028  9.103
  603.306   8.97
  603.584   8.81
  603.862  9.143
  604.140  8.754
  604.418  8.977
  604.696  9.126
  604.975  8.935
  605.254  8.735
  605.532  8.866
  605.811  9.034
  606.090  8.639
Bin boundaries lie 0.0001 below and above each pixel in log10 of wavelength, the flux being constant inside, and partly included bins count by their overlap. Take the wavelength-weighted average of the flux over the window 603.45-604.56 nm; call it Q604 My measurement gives 8.93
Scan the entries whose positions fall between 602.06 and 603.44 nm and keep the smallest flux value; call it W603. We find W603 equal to 8.493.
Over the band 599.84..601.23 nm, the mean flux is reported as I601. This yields 8.87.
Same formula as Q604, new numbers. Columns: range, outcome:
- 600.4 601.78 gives 8.82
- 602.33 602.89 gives 8.85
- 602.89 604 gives 9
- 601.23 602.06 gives 8.79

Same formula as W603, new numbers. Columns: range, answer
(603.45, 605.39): 8.735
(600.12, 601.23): 8.622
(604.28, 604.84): 8.977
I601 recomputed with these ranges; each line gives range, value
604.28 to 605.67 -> 8.93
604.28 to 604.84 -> 9.05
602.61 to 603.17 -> 9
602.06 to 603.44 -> 8.85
